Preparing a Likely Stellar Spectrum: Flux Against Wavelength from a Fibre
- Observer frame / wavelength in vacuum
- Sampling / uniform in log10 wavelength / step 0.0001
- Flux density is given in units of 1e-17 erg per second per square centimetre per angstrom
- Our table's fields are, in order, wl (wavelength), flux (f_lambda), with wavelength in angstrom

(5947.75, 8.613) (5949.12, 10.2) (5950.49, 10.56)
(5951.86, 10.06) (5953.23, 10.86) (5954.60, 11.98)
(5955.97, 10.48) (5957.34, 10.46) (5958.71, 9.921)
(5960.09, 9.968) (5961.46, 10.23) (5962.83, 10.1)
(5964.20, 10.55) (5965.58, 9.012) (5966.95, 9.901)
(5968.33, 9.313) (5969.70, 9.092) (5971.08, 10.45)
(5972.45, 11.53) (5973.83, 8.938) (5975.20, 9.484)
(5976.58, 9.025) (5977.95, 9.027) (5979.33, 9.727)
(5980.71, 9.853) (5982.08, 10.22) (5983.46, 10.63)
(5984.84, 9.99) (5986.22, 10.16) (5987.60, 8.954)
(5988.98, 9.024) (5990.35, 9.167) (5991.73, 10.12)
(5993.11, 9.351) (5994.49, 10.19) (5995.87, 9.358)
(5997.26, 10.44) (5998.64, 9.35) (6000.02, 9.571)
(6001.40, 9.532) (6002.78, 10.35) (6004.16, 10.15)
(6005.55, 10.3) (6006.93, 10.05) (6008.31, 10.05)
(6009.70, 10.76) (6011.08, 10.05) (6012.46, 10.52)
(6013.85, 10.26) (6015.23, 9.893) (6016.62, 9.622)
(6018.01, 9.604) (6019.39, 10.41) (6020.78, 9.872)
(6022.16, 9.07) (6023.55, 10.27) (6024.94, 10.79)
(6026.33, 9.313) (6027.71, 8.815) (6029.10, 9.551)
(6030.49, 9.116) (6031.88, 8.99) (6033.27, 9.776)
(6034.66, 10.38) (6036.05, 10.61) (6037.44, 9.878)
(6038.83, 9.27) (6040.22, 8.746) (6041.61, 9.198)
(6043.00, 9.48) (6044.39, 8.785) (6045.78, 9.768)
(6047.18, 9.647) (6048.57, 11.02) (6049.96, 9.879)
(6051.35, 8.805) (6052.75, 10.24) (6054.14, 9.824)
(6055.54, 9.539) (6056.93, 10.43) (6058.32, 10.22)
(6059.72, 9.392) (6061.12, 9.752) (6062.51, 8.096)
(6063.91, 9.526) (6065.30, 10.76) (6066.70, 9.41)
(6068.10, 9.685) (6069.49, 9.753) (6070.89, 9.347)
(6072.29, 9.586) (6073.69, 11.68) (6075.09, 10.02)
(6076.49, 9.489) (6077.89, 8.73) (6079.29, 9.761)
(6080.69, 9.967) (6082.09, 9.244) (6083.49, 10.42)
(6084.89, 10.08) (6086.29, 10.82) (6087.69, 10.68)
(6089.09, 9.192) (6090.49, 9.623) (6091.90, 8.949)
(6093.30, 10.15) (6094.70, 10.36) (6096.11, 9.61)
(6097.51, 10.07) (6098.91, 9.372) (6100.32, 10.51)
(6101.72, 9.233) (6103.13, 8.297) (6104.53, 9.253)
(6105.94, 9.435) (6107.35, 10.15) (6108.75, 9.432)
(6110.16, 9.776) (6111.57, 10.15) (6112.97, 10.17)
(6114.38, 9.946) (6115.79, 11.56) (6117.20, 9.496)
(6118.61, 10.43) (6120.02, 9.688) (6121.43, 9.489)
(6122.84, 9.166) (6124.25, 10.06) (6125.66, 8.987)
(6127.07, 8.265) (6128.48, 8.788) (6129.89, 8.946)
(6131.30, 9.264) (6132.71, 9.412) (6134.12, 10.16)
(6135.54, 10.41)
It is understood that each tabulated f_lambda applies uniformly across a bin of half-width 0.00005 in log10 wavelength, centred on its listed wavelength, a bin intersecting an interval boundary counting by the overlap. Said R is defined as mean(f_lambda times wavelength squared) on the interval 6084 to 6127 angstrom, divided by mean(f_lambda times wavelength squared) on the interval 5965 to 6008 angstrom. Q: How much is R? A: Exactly 1.0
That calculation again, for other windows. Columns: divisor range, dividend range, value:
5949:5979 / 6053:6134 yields 1.01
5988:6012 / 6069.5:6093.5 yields 1.03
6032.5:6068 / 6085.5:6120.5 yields 1.03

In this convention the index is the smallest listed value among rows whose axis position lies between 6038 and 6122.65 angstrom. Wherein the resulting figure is 8.096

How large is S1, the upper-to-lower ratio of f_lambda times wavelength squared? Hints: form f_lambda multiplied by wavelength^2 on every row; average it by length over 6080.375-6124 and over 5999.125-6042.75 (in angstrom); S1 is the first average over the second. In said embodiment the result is 1.0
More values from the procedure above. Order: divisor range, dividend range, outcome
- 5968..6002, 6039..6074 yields 1.02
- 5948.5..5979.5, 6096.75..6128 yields 1.01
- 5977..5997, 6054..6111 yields 1.04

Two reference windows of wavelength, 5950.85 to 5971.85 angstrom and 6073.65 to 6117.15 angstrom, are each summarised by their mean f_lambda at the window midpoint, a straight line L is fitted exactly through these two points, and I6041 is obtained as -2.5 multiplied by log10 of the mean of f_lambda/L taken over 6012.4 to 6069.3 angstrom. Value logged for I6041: 0.03 mag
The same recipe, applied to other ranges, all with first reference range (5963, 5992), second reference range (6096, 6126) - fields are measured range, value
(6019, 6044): 0.013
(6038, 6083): 0.009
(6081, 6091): -0.030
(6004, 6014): -0.059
